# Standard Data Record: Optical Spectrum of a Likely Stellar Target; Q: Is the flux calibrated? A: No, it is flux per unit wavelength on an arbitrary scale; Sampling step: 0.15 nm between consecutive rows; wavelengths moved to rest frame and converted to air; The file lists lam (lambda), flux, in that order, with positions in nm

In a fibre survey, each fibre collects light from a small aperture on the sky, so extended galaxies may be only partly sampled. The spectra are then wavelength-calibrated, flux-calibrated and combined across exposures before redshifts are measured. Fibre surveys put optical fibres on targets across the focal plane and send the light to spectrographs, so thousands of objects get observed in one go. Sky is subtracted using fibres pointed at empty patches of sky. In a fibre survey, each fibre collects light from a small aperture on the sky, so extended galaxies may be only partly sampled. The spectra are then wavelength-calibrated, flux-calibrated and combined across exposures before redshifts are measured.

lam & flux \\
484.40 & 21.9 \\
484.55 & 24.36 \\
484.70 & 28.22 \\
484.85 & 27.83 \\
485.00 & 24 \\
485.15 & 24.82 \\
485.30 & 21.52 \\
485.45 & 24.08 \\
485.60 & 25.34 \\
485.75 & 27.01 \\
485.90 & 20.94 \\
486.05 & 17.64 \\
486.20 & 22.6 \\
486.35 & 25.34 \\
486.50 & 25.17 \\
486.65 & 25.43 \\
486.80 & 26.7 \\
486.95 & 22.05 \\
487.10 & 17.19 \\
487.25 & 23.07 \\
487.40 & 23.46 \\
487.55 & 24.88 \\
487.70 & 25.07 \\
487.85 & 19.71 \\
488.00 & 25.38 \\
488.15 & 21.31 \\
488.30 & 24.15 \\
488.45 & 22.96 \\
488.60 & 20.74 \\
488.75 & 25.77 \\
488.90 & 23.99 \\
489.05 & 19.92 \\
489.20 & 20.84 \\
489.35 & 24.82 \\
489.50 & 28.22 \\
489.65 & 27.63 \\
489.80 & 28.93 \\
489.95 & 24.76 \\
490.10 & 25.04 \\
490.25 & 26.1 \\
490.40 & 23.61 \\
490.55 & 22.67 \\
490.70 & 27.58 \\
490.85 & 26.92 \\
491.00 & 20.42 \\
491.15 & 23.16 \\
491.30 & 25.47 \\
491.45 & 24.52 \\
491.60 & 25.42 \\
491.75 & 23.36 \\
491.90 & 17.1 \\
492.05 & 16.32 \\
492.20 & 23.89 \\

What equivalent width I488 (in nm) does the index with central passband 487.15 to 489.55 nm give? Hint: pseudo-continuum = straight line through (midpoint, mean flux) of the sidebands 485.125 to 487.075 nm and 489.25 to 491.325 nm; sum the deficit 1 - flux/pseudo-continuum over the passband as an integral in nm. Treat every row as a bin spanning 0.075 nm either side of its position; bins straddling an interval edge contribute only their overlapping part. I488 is 0.12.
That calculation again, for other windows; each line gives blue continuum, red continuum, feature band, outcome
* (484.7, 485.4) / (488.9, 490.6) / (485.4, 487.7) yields 0.13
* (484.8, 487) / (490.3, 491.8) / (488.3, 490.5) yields -0.02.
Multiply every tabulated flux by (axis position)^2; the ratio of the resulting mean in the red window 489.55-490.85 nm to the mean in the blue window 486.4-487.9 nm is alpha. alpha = 1.1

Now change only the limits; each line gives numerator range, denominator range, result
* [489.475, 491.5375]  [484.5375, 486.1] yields 1.07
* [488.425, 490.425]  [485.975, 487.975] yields 1.08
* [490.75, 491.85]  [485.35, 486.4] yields 1.06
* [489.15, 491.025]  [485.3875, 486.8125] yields 1.08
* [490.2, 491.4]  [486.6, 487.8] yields 1.06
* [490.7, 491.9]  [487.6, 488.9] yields 1.04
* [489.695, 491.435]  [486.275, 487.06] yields 1.03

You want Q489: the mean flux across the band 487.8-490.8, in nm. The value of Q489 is 24.3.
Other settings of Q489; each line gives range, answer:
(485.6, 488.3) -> 23.2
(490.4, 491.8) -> 24.4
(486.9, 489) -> 22.8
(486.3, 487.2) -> 23.6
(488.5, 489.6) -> 23.6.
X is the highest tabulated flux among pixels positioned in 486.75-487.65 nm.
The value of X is 26.7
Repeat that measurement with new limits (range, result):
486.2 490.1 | 28.93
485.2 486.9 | 27.01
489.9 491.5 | 27.58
